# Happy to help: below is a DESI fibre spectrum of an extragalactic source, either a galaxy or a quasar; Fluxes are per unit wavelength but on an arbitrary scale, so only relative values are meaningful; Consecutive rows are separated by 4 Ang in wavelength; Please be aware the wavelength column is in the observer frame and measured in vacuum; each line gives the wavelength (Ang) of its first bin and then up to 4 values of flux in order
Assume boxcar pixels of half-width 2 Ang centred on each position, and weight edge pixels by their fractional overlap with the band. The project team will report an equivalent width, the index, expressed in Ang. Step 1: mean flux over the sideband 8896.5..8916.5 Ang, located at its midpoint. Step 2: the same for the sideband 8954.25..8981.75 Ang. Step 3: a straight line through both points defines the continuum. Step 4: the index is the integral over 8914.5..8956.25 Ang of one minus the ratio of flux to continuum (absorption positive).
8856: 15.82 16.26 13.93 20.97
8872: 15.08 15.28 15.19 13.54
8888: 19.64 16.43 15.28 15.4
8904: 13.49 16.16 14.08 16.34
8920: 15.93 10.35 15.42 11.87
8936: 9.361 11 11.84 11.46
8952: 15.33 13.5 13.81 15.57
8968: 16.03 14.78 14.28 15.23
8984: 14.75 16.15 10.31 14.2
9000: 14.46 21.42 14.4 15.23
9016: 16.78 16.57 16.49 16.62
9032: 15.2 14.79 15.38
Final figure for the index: 5.6 Ang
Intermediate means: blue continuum 15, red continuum 14.7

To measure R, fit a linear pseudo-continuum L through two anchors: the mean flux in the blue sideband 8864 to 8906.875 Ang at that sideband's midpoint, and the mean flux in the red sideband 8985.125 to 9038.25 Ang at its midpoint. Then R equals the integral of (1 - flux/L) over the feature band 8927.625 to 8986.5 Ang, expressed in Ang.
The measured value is 8.00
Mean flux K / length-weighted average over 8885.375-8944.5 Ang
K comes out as 14.2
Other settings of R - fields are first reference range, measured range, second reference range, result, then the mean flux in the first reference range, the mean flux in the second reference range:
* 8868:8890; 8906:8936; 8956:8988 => 3.2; 16.2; 14.9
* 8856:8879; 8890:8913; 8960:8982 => 0.9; 16.2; 15.1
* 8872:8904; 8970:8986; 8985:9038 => 0.8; 15.6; 15.6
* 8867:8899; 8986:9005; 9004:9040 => 1.3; 16.3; 16.1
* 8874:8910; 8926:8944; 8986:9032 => 4.3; 15.6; 15.7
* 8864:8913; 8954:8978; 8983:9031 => 1.6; 15.8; 15.6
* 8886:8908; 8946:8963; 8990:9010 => 2.0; 16.1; 15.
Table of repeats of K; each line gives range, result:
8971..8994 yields 14.2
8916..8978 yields 13.5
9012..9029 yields 16.5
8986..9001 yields 13.7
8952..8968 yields 14.6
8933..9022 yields 14.4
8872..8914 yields 15.4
